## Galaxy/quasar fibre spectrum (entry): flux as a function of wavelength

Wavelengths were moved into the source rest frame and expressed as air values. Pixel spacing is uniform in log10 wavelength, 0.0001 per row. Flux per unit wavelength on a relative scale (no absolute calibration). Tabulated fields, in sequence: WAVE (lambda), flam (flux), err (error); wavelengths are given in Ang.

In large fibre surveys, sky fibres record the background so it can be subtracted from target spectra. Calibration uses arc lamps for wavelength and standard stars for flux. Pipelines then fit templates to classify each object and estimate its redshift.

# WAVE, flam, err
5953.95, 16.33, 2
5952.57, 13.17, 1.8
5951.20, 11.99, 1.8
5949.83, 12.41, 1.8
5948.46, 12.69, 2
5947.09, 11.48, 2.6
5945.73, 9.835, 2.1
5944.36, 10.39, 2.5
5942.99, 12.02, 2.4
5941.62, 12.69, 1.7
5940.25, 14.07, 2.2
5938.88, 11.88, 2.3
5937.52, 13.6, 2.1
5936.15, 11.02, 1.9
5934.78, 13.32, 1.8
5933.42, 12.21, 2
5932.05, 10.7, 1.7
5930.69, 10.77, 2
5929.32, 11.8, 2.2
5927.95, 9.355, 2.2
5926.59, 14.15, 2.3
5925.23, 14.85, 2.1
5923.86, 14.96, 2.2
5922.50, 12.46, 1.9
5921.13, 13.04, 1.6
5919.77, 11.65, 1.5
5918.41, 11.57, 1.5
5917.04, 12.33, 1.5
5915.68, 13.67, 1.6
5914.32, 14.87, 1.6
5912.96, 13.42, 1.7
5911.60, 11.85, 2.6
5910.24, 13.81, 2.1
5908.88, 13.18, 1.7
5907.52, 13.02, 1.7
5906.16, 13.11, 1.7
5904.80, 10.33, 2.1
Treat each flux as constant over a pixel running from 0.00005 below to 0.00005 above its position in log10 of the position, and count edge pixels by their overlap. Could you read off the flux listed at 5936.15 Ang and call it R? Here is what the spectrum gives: 11.02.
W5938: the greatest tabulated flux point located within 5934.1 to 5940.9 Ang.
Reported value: 14.07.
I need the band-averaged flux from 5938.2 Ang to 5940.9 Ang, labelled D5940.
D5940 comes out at 13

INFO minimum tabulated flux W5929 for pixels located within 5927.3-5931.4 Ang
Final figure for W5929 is 9.355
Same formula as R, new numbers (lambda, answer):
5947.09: 11.48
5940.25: 14.07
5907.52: 13.02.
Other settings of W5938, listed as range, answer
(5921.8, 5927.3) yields 14.96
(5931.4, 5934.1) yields 12.21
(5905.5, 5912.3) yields 13.81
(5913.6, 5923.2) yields 14.87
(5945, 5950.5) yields 12.69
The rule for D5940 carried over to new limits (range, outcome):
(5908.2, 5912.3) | 13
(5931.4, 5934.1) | 11.5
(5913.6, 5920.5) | 12.8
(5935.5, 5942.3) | 12.7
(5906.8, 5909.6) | 13.1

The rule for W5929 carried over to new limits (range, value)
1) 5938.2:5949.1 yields 9.835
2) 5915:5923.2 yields 11.57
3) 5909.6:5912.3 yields 11.85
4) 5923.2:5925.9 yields 14.85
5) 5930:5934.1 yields 10.7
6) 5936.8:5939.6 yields 11.88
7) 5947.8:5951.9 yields 11.99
